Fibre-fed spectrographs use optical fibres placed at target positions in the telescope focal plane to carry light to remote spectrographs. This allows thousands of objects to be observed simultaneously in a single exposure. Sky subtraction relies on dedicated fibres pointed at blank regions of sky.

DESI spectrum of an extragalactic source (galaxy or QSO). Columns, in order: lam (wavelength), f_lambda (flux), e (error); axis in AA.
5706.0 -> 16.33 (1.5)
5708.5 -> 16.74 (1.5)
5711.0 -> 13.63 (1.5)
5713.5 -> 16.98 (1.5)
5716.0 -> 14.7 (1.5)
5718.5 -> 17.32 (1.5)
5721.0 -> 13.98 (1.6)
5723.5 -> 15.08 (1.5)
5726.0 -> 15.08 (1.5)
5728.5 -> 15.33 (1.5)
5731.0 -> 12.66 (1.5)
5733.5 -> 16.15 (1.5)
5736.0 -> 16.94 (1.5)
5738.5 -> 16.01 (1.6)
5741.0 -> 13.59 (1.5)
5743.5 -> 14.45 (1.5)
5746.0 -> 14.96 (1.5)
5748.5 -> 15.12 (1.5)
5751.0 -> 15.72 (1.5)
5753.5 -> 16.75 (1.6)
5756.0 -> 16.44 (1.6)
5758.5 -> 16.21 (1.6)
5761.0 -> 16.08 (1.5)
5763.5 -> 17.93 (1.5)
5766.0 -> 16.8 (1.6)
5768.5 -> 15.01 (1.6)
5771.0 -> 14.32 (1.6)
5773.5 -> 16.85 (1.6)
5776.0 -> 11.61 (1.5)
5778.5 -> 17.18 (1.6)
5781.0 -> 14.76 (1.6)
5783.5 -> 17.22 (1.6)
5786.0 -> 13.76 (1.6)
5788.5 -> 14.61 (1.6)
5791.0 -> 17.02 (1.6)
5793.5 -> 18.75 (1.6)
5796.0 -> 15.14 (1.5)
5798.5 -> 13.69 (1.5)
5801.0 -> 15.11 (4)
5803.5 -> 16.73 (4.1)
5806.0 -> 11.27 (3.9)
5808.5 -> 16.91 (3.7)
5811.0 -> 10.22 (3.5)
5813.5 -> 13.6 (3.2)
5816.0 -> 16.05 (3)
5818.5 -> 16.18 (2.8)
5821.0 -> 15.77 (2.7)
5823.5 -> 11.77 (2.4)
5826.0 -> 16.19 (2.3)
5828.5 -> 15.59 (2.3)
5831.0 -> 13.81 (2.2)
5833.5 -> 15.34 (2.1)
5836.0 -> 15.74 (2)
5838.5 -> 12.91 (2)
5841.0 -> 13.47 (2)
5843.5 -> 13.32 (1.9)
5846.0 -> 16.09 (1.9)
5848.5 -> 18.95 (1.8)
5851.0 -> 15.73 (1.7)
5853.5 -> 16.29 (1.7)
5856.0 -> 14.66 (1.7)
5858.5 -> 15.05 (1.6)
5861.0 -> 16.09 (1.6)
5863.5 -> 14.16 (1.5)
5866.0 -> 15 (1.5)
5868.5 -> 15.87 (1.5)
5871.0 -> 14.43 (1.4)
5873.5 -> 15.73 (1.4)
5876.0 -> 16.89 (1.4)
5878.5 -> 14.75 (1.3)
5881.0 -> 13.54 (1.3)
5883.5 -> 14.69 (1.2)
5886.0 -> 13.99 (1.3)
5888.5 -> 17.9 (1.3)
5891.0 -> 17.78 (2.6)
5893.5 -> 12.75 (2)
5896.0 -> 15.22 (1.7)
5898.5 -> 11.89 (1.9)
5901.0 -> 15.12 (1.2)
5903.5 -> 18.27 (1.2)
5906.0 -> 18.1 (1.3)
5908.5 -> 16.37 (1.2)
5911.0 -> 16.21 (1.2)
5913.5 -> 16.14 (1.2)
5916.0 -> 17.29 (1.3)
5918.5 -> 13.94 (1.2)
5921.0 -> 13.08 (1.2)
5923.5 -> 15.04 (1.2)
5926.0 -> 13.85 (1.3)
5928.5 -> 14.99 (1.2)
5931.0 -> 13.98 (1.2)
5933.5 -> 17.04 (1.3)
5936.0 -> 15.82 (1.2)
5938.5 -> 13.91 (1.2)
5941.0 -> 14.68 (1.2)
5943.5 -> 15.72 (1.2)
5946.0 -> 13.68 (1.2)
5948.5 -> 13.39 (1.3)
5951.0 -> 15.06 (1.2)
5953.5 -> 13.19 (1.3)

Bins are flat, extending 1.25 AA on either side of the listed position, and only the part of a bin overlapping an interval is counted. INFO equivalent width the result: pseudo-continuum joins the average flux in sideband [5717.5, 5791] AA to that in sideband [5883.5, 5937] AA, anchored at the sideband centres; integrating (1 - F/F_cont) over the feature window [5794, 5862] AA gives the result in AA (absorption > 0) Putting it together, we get 2.38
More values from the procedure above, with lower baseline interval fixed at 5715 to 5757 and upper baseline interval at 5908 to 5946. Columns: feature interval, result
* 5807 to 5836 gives 1.0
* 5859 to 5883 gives 0.1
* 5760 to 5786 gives -0.7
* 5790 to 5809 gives -0.3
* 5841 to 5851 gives -0.4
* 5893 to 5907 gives -0.1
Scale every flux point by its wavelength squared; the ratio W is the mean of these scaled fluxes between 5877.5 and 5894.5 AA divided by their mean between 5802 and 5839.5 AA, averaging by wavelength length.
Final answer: 1.06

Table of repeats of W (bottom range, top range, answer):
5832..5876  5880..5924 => 1.03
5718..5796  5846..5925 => 1.04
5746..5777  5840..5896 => 1.01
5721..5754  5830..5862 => 1.04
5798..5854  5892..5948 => 1.05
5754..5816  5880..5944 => 1.04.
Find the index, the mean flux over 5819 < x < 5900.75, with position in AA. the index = 15.1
